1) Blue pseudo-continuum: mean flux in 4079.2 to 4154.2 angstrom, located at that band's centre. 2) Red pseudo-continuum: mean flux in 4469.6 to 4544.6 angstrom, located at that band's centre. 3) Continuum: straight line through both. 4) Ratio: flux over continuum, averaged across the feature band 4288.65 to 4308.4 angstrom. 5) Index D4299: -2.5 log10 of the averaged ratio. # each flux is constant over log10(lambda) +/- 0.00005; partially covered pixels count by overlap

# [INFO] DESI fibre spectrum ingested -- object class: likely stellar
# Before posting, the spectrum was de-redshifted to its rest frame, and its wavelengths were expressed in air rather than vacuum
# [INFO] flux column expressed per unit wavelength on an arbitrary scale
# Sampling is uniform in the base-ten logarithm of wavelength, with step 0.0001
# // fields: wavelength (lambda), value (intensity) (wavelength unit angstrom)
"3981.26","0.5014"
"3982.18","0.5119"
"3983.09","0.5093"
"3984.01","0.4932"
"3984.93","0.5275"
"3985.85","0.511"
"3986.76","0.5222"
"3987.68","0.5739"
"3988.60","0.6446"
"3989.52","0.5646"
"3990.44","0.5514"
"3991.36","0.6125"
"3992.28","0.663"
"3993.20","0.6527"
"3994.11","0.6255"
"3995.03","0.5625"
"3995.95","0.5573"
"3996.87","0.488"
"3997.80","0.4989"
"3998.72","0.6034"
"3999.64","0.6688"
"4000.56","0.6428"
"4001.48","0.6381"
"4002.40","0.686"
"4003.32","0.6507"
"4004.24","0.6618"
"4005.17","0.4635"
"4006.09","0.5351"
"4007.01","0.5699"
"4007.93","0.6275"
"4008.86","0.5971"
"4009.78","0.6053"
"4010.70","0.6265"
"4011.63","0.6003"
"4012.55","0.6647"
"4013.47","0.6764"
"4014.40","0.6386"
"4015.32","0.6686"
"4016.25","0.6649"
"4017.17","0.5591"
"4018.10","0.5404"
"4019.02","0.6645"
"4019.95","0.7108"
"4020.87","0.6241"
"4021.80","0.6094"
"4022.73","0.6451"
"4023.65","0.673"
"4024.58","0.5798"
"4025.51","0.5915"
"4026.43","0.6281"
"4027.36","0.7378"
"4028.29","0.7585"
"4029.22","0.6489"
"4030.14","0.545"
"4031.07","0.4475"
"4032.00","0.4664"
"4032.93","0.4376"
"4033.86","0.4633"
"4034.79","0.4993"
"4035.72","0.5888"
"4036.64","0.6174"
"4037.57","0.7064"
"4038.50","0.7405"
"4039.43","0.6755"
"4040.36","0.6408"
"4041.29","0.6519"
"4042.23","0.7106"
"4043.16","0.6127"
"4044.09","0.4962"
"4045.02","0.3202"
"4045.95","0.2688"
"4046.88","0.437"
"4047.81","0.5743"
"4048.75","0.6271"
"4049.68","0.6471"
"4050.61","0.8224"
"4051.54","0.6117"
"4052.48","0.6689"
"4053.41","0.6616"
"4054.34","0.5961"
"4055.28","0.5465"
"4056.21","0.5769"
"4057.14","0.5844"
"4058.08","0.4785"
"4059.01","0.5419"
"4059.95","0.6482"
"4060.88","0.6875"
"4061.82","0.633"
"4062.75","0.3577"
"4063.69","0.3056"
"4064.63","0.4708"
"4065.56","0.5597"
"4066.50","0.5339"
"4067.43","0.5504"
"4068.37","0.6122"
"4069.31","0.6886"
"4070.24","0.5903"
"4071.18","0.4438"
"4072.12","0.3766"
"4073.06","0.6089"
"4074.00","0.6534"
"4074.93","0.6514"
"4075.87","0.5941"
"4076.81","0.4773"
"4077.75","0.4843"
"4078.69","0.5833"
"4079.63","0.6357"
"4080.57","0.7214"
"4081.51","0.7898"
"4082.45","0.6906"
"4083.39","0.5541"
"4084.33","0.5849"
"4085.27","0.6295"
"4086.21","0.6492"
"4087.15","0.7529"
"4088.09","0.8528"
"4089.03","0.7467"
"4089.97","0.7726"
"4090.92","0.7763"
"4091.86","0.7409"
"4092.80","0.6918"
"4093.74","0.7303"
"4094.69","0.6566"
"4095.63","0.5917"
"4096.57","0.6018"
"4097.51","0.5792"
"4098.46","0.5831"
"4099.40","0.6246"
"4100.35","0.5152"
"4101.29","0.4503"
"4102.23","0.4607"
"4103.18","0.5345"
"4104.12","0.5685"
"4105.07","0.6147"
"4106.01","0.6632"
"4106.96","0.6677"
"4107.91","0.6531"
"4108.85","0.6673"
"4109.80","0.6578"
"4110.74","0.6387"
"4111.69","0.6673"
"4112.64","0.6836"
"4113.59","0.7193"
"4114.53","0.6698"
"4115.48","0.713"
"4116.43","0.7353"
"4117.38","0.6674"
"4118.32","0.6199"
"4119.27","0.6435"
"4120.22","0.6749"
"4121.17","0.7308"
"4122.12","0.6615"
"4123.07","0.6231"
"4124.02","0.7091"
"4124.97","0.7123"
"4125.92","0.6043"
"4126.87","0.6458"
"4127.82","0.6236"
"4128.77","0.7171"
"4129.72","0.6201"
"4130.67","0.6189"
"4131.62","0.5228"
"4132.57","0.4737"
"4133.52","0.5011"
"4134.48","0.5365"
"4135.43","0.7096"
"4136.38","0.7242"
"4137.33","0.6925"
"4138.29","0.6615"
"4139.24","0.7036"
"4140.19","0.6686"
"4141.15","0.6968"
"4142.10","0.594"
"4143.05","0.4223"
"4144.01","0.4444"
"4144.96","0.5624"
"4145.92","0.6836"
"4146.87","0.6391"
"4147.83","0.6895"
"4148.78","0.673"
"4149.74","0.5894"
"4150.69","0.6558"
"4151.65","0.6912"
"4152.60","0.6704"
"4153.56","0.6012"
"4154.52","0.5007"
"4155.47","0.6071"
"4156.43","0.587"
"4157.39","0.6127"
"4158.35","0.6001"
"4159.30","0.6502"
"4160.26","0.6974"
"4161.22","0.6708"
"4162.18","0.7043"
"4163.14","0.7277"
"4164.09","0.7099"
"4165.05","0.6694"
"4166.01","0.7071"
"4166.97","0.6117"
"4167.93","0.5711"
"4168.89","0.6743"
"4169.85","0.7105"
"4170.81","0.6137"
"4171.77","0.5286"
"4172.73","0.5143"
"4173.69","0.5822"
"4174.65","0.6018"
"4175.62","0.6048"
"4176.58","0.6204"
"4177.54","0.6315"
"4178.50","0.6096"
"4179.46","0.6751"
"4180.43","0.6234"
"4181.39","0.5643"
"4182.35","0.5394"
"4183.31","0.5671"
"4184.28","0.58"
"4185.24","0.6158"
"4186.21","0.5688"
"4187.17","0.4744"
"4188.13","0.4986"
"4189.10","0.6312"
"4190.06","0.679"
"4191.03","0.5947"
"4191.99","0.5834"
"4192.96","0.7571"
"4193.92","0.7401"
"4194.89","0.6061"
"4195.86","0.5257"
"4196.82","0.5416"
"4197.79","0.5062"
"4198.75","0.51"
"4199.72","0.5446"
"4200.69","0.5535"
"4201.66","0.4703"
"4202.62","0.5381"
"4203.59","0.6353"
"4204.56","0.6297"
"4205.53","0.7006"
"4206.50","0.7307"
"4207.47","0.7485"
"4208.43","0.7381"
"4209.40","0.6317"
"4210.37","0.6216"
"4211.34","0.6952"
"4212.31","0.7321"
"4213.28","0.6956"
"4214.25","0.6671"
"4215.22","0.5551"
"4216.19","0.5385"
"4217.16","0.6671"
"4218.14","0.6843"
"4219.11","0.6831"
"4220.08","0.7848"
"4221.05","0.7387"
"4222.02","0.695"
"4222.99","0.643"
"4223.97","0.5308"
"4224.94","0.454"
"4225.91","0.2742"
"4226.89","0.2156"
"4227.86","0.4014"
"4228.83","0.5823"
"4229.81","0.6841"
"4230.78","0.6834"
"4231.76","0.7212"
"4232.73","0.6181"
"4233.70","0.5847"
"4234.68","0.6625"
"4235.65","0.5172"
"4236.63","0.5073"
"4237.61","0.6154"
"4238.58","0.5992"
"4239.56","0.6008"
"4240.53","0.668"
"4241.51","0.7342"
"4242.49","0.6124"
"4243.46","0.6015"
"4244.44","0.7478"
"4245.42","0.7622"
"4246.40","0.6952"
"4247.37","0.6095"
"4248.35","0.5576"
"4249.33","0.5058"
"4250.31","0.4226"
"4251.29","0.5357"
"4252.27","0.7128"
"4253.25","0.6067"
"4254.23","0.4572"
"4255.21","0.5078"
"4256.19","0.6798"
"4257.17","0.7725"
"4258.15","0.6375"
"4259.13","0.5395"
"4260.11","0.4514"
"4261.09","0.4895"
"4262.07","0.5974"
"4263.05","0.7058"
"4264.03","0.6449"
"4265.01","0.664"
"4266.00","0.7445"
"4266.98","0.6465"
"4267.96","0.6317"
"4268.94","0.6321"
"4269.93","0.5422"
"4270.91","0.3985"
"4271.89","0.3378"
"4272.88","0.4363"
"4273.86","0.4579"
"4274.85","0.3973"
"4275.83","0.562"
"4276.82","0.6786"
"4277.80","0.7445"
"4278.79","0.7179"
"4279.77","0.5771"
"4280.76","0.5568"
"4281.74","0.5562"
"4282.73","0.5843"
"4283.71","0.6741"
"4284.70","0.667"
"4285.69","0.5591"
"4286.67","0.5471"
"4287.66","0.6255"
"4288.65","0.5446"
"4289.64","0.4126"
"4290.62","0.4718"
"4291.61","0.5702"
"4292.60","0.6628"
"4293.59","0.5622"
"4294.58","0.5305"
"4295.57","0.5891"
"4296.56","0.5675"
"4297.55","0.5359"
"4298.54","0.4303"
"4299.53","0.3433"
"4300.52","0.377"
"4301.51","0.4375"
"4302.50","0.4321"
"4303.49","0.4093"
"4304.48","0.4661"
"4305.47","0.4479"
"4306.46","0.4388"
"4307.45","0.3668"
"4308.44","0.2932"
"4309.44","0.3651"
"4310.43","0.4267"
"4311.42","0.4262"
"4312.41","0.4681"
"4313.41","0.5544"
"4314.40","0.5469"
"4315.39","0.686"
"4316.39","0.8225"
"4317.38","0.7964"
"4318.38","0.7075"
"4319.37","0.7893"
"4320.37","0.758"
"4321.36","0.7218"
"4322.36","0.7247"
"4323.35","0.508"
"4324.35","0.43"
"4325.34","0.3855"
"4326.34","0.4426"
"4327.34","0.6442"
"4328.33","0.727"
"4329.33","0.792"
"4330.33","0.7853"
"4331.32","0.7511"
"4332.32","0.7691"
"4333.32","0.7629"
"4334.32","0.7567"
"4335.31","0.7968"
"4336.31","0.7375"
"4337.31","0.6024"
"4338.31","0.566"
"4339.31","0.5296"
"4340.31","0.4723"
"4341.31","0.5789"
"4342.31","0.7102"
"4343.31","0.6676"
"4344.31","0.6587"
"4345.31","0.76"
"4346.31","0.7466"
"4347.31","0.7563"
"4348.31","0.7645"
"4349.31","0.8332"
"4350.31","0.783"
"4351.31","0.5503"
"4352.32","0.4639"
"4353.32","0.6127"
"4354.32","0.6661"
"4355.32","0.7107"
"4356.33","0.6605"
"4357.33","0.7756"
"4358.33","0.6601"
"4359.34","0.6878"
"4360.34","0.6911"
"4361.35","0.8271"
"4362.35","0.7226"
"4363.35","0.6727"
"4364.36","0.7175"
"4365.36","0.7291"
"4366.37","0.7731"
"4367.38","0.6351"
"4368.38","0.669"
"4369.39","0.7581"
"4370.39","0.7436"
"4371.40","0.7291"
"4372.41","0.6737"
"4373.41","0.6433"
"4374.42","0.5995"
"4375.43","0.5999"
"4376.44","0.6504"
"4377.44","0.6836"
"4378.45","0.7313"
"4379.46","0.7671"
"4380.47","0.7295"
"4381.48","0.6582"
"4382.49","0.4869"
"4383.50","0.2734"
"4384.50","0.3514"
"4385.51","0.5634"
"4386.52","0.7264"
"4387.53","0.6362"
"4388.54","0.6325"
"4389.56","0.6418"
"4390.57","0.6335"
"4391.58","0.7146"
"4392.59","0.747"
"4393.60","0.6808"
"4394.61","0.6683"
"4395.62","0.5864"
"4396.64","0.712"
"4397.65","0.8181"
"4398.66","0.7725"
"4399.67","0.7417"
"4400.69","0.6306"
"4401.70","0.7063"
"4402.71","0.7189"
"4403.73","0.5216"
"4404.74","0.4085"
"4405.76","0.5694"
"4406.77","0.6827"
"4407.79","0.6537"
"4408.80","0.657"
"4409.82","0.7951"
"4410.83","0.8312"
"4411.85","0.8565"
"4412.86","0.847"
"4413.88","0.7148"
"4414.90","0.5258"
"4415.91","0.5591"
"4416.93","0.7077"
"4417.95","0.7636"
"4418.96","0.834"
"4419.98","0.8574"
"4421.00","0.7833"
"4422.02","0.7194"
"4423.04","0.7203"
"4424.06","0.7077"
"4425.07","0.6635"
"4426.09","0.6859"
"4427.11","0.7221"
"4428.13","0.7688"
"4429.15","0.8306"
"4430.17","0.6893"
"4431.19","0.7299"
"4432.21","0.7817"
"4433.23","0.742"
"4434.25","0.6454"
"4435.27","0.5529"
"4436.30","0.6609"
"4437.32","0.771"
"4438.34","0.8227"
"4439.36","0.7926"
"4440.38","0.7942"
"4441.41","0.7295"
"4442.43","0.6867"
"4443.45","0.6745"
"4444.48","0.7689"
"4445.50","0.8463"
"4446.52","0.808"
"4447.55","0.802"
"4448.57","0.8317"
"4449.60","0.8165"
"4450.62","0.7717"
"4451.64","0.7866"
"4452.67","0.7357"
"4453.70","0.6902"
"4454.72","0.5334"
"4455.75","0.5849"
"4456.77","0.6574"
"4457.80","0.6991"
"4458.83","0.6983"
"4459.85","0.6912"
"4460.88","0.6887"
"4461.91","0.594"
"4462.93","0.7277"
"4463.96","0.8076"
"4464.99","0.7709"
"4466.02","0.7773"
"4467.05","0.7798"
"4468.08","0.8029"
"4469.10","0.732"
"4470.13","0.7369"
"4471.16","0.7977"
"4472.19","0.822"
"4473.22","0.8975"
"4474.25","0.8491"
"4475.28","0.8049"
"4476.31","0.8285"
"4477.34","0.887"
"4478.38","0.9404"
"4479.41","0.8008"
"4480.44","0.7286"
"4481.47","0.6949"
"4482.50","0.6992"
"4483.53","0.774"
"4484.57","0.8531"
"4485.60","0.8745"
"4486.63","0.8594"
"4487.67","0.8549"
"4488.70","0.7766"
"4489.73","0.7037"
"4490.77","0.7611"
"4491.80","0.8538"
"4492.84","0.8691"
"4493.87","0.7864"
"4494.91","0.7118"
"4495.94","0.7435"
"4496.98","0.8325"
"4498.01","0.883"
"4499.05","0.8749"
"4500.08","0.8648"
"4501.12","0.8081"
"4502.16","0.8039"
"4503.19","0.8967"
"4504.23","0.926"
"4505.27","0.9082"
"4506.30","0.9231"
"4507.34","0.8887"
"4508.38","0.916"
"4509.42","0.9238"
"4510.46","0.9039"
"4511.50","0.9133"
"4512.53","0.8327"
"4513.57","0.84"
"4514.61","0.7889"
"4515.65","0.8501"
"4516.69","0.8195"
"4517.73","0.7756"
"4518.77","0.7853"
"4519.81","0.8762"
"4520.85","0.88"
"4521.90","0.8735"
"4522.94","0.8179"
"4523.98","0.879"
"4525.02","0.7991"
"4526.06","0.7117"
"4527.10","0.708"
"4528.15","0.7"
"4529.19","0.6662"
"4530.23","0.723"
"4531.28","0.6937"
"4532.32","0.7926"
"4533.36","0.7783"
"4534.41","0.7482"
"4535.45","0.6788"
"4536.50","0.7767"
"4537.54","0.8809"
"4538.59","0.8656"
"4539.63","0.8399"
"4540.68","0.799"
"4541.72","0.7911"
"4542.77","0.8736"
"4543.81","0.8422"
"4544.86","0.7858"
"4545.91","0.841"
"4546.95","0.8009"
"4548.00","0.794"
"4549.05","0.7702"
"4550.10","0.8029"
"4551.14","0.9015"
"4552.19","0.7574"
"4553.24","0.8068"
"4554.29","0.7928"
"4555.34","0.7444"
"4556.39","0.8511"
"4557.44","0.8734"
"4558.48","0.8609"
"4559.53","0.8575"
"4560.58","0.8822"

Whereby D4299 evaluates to 0.461 mag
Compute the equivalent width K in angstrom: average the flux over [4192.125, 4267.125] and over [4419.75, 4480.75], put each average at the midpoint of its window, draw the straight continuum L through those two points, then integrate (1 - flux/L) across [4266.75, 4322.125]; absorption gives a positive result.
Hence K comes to 9.1 angstrom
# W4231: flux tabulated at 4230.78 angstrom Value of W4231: 0.6834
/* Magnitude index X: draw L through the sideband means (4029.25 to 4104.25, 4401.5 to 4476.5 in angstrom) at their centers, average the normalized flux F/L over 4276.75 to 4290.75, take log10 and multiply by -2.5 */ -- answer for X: 0.131 mag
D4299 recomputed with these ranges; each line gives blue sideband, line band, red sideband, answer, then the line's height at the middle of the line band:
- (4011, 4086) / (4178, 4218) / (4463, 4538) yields 0.09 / 0.664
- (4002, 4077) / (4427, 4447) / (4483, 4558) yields 0.05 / 0.778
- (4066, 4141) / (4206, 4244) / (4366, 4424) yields 0.06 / 0.652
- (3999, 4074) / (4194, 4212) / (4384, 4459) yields 0.05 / 0.64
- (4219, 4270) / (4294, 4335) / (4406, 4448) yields 0.15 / 0.653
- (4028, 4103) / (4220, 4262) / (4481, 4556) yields 0.15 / 0.679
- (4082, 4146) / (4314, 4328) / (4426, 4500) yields 0.12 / 0.714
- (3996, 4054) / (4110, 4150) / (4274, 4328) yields -0.10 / 0.581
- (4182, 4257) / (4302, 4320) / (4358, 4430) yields 0.22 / 0.647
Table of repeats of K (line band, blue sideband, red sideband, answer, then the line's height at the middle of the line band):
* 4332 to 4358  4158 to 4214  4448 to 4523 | 1.36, 0.717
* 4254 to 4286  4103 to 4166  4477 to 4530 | 5.59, 0.708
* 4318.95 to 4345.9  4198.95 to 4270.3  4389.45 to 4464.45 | 0.14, 0.664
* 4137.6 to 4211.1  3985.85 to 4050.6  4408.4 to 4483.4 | 3.89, 0.652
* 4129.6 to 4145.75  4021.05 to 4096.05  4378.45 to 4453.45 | 0.68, 0.625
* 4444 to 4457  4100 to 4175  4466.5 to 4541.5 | 0.74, 0.788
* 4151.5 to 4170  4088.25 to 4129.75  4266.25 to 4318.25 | -0.86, 0.618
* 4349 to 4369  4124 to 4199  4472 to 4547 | 1.10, 0.731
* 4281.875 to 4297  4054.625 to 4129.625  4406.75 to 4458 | 2.53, 0.686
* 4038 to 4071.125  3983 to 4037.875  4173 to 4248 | 1.45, 0.6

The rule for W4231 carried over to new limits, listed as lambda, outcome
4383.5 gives 0.2734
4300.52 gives 0.377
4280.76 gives 0.5568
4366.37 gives 0.7731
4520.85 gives 0.88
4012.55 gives 0.6647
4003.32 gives 0.6507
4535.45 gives 0.6788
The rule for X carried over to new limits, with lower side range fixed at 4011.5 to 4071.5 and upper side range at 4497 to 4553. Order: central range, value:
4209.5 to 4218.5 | 0.04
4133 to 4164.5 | 0.01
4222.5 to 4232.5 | 0.29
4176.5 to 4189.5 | 0.13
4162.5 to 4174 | 0.02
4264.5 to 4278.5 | 0.23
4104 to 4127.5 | -0.07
